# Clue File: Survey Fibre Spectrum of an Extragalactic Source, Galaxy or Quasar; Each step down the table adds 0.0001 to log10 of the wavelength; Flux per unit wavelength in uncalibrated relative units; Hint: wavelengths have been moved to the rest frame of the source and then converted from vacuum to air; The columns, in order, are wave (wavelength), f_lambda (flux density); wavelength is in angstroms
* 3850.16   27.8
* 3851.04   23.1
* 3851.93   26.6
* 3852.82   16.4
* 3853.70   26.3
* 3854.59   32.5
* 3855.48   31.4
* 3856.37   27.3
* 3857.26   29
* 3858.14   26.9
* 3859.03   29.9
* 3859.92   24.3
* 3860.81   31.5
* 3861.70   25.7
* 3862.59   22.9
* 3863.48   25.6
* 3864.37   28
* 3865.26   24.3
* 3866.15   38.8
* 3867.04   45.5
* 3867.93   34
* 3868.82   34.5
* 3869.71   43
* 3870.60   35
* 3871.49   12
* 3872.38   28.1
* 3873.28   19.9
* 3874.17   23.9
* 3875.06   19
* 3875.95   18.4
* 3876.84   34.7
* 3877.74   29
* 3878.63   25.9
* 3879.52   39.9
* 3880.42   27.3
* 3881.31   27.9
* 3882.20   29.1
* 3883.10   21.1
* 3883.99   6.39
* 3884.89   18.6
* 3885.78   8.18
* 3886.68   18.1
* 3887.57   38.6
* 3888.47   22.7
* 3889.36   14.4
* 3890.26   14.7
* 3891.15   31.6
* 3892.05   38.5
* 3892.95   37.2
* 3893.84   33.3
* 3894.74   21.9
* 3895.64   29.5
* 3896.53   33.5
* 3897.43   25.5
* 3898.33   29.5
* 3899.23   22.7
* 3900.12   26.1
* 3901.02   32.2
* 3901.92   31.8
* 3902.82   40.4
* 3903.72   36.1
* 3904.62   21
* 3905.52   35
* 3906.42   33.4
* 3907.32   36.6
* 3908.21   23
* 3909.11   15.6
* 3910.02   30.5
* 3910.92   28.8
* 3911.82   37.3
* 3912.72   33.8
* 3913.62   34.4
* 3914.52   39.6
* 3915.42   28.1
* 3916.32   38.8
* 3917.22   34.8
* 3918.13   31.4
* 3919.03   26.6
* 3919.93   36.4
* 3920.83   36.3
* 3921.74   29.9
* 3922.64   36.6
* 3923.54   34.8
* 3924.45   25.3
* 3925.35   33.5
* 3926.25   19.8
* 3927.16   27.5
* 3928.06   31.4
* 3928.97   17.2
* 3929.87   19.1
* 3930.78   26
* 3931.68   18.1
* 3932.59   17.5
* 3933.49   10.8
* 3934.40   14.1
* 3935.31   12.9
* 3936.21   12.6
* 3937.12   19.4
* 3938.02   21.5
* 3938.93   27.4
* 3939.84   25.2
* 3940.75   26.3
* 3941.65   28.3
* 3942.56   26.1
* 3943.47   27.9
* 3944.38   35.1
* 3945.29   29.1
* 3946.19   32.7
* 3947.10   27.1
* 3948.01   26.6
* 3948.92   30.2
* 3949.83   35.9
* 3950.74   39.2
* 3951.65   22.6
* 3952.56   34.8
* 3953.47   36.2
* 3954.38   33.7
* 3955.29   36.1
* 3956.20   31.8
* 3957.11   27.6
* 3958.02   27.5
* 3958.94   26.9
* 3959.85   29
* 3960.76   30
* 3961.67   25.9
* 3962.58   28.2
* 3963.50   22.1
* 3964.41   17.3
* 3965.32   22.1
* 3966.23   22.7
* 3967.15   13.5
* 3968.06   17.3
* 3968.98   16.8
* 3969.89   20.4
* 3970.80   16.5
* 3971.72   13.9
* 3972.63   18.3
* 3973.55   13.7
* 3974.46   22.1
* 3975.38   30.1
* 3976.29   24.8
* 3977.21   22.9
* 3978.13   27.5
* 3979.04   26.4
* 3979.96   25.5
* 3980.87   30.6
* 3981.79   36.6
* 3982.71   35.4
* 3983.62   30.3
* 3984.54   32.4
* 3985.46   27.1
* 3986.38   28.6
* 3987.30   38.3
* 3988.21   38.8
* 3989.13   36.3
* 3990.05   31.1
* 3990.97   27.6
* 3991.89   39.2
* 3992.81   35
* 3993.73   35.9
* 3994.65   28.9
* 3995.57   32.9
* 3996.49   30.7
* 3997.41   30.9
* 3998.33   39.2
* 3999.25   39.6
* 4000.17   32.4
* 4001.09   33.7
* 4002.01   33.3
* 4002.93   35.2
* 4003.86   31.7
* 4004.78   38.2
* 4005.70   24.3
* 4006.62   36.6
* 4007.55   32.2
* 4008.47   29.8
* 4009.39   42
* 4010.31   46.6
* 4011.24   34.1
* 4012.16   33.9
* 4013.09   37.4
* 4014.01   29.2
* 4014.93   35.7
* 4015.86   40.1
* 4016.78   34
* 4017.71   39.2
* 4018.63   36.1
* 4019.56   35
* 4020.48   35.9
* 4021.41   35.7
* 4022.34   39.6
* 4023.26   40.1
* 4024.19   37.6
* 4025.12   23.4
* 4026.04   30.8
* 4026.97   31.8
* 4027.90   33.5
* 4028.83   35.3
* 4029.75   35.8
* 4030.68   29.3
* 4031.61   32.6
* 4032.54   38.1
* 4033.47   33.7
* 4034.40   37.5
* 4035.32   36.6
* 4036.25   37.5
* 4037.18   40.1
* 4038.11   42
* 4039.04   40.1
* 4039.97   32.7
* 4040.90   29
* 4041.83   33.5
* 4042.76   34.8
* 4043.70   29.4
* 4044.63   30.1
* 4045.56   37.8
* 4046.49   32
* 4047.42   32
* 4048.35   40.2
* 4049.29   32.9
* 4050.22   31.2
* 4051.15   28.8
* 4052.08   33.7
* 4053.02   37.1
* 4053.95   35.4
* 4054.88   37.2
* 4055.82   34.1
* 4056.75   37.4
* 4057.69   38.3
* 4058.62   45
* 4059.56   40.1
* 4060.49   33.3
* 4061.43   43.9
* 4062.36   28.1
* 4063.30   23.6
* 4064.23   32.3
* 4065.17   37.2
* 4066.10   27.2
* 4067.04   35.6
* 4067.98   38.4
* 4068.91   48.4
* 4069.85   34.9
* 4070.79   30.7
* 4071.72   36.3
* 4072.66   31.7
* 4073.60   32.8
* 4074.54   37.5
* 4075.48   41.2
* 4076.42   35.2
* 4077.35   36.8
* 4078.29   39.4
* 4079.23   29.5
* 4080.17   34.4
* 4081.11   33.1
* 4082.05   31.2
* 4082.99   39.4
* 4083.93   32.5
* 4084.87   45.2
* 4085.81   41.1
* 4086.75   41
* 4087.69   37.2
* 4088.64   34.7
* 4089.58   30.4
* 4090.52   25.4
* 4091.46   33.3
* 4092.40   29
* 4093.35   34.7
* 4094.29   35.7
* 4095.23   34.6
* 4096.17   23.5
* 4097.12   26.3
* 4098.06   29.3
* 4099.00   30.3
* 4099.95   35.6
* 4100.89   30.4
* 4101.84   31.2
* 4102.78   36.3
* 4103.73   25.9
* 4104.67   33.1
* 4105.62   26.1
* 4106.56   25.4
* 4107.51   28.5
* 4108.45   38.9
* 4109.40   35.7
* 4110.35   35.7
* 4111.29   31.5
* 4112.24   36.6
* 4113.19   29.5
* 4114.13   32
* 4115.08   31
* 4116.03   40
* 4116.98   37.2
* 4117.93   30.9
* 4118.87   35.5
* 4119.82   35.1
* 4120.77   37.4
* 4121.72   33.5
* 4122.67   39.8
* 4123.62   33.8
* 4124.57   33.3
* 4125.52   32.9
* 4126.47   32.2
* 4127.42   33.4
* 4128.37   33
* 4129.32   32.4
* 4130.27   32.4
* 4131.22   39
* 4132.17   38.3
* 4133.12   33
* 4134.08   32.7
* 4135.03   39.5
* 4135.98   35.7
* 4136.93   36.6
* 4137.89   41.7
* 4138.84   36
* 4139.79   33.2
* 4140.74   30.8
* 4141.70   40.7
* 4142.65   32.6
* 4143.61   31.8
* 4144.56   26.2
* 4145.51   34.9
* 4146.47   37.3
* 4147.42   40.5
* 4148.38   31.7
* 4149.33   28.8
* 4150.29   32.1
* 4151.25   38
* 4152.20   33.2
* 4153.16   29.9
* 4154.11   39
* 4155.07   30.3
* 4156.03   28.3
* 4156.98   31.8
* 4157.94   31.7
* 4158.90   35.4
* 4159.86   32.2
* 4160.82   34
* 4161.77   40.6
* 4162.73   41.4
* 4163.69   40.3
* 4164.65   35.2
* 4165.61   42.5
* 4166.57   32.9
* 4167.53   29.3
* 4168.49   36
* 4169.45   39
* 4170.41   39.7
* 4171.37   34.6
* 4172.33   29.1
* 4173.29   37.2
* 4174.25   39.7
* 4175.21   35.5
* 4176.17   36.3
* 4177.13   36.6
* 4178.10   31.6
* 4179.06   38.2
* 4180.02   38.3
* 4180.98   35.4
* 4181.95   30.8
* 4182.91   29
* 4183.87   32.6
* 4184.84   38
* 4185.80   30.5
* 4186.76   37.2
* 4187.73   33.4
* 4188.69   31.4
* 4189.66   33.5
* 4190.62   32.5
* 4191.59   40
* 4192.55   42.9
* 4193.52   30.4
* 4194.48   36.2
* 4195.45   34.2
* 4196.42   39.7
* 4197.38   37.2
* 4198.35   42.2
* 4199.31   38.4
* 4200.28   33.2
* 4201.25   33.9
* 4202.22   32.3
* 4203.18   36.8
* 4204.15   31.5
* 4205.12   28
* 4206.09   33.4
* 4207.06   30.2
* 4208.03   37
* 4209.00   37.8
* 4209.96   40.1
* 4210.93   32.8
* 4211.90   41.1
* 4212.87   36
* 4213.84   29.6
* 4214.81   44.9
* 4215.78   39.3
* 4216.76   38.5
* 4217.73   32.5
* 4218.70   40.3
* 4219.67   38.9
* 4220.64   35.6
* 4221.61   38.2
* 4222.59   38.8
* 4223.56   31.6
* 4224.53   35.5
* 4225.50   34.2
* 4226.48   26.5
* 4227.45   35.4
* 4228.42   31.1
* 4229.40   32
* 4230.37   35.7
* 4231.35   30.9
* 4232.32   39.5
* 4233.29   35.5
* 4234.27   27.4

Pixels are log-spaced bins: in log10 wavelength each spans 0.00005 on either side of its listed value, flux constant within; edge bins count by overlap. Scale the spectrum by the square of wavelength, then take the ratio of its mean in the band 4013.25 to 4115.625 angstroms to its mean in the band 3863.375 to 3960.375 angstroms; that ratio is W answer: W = 1.32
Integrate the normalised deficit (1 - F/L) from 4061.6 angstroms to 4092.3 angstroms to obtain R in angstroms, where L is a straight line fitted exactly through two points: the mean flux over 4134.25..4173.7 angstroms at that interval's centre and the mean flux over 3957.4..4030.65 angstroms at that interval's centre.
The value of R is -1.9 angstroms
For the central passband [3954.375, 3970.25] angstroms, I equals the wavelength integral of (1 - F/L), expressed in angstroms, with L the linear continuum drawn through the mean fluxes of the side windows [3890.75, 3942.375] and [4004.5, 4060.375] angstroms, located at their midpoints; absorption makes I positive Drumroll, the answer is 3.17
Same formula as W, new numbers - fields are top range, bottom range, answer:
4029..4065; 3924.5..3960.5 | 1.40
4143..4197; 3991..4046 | 1.08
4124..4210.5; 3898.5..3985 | 1.43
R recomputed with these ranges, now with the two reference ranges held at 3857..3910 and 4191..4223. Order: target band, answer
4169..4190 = 0.44 angstroms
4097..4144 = 0.46 angstroms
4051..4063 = -1.49 angstroms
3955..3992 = 4.56 angstroms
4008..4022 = -2.30 angstroms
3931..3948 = 3.59 angstroms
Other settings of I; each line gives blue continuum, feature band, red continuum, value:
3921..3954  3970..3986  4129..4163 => 1.4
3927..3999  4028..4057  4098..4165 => -4.4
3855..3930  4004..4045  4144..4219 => -4.4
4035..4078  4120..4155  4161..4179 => 1.5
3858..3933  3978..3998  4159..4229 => -1.1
